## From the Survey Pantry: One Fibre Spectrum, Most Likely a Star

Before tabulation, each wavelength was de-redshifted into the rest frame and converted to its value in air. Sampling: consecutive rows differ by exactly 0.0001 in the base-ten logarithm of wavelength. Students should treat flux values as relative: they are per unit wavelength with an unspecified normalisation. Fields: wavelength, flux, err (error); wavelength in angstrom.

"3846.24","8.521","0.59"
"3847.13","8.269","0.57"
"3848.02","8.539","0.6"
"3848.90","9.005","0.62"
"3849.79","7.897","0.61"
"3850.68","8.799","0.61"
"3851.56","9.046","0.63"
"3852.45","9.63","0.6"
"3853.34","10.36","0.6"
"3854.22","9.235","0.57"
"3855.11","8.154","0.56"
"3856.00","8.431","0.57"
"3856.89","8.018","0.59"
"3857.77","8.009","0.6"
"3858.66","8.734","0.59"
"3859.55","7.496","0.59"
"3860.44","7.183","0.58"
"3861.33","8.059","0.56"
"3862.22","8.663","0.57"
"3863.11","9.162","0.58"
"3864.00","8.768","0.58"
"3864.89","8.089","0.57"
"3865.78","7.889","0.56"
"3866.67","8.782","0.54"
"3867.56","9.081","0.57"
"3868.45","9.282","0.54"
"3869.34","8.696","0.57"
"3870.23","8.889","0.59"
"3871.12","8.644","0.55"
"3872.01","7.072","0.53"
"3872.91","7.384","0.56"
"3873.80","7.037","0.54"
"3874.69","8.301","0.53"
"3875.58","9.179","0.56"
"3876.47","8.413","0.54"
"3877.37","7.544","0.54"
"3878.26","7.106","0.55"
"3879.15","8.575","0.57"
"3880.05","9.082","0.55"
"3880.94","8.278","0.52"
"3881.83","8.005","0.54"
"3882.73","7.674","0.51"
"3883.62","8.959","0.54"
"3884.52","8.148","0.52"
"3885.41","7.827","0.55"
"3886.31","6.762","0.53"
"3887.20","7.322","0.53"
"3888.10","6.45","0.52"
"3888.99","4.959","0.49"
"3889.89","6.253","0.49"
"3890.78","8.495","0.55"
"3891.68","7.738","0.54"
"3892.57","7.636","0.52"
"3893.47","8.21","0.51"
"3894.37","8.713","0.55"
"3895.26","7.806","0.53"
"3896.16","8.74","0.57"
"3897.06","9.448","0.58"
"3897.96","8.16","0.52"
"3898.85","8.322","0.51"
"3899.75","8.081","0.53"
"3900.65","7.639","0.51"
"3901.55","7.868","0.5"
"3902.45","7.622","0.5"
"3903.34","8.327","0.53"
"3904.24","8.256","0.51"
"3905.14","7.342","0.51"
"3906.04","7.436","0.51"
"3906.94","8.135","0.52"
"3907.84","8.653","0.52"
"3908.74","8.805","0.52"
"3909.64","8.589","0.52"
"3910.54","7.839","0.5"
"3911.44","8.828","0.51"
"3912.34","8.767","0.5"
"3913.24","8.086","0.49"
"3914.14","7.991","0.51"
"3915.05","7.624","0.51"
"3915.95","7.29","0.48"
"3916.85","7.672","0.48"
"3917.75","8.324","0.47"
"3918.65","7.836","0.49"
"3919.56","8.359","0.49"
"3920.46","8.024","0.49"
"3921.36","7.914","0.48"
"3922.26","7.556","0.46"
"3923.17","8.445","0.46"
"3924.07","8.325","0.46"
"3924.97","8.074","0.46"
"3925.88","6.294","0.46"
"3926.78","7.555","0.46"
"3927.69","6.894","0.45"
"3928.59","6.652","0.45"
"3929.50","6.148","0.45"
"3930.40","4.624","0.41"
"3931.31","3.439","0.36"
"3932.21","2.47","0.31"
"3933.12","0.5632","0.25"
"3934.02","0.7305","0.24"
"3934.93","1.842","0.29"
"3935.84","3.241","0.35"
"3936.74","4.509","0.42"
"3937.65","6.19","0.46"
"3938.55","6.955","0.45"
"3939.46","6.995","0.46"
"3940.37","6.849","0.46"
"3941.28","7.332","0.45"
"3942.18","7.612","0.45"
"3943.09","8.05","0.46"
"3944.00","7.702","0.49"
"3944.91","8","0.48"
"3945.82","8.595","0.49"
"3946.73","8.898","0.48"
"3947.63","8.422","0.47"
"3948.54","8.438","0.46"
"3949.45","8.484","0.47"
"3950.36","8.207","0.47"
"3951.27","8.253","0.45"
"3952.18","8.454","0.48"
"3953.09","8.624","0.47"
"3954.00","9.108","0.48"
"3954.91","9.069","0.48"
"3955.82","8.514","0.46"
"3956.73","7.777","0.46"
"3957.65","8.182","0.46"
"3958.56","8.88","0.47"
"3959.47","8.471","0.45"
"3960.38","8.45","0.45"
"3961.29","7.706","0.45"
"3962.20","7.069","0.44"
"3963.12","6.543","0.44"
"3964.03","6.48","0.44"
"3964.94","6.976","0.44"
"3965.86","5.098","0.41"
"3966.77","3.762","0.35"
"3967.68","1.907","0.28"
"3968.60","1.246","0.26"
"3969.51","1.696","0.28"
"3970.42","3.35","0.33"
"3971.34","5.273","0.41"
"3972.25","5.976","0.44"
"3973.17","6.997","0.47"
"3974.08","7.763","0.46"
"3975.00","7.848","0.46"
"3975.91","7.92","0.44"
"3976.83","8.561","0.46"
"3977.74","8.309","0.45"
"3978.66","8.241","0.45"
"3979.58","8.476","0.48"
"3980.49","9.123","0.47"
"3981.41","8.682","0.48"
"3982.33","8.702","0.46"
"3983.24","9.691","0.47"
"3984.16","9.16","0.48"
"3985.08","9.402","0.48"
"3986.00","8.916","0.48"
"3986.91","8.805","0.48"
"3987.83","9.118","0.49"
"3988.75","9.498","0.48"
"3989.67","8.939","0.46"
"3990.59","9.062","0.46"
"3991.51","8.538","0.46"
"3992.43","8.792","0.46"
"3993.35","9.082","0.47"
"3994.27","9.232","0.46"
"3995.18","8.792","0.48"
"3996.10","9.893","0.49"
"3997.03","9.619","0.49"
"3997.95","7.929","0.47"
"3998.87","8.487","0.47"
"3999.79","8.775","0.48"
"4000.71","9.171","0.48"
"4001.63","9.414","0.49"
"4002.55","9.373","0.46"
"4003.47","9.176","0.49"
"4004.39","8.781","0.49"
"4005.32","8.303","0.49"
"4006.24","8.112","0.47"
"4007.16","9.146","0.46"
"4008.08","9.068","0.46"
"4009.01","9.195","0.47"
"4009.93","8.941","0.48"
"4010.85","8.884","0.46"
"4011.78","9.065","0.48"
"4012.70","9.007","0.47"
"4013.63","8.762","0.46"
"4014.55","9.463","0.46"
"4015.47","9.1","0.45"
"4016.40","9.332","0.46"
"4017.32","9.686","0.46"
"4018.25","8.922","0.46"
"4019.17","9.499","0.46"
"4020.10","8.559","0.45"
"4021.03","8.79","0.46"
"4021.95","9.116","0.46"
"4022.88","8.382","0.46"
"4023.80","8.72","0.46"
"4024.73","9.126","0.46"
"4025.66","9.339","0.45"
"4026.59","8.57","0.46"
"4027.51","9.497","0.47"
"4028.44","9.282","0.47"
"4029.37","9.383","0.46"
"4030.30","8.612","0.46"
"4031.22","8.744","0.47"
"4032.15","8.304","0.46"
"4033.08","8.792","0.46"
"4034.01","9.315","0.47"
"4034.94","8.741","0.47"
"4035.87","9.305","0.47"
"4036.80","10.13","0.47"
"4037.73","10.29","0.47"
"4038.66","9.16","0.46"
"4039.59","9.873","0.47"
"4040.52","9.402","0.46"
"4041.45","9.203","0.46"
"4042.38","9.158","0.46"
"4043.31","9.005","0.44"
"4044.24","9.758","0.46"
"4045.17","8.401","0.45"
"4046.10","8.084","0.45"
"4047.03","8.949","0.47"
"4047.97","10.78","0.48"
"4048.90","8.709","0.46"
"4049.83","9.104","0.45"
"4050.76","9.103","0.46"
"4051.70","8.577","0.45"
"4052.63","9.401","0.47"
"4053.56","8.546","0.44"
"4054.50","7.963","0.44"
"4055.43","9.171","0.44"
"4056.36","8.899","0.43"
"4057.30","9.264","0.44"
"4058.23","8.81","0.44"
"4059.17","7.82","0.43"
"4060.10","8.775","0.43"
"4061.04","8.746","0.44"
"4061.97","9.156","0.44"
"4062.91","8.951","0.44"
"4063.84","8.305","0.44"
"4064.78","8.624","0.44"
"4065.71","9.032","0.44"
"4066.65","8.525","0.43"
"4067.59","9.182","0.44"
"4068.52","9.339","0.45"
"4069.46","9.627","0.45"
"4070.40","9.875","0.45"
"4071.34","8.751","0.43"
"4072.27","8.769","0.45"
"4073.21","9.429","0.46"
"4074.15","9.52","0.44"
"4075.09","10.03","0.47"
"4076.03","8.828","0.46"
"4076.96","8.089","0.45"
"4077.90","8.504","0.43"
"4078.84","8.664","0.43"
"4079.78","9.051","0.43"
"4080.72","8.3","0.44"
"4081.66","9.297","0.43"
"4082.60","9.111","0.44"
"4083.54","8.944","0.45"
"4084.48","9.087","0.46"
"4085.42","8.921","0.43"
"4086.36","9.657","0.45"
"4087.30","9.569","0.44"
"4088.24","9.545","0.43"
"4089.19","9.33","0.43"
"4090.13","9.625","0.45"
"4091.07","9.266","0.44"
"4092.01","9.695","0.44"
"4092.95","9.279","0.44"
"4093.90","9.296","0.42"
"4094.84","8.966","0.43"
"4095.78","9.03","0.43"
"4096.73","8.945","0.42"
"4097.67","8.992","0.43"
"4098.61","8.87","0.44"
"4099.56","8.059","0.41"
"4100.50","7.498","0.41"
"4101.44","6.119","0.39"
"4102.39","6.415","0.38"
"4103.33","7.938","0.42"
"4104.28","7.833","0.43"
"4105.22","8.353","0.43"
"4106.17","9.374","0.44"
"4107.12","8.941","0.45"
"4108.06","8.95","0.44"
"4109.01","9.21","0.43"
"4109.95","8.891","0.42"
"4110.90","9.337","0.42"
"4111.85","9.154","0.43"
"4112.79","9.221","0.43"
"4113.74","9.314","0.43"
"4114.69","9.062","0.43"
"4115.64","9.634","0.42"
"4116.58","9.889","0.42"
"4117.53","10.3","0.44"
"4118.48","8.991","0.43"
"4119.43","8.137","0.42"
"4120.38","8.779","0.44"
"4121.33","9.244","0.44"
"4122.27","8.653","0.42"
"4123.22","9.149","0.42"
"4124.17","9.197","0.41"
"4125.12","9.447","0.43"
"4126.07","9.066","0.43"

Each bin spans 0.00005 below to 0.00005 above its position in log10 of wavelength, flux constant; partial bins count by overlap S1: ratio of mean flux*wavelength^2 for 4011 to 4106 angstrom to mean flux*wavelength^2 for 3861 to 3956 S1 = 1.3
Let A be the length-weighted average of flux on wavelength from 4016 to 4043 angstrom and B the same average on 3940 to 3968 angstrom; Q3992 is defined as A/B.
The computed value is 1.20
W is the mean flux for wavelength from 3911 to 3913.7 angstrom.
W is 8.57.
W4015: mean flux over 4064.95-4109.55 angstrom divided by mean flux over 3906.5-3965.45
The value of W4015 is 1.23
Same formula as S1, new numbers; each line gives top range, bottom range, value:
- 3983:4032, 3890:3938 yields 1.33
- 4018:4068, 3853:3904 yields 1.20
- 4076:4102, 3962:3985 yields 1.41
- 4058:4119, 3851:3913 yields 1.21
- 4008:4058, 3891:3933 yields 1.27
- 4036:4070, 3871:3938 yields 1.34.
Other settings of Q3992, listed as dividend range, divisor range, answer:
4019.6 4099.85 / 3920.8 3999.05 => 1.25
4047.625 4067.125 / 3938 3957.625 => 1.09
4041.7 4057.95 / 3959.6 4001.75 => 1.17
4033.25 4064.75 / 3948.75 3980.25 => 1.29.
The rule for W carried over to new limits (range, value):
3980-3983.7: 9.06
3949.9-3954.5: 8.53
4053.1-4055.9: 8.56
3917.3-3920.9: 8.13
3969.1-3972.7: 4.1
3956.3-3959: 8.26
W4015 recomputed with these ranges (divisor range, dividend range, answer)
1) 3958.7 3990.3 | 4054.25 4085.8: 1.24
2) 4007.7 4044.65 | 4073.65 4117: 0.97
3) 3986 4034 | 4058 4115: 0.99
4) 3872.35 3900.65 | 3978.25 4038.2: 1.14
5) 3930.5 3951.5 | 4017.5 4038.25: 1.48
